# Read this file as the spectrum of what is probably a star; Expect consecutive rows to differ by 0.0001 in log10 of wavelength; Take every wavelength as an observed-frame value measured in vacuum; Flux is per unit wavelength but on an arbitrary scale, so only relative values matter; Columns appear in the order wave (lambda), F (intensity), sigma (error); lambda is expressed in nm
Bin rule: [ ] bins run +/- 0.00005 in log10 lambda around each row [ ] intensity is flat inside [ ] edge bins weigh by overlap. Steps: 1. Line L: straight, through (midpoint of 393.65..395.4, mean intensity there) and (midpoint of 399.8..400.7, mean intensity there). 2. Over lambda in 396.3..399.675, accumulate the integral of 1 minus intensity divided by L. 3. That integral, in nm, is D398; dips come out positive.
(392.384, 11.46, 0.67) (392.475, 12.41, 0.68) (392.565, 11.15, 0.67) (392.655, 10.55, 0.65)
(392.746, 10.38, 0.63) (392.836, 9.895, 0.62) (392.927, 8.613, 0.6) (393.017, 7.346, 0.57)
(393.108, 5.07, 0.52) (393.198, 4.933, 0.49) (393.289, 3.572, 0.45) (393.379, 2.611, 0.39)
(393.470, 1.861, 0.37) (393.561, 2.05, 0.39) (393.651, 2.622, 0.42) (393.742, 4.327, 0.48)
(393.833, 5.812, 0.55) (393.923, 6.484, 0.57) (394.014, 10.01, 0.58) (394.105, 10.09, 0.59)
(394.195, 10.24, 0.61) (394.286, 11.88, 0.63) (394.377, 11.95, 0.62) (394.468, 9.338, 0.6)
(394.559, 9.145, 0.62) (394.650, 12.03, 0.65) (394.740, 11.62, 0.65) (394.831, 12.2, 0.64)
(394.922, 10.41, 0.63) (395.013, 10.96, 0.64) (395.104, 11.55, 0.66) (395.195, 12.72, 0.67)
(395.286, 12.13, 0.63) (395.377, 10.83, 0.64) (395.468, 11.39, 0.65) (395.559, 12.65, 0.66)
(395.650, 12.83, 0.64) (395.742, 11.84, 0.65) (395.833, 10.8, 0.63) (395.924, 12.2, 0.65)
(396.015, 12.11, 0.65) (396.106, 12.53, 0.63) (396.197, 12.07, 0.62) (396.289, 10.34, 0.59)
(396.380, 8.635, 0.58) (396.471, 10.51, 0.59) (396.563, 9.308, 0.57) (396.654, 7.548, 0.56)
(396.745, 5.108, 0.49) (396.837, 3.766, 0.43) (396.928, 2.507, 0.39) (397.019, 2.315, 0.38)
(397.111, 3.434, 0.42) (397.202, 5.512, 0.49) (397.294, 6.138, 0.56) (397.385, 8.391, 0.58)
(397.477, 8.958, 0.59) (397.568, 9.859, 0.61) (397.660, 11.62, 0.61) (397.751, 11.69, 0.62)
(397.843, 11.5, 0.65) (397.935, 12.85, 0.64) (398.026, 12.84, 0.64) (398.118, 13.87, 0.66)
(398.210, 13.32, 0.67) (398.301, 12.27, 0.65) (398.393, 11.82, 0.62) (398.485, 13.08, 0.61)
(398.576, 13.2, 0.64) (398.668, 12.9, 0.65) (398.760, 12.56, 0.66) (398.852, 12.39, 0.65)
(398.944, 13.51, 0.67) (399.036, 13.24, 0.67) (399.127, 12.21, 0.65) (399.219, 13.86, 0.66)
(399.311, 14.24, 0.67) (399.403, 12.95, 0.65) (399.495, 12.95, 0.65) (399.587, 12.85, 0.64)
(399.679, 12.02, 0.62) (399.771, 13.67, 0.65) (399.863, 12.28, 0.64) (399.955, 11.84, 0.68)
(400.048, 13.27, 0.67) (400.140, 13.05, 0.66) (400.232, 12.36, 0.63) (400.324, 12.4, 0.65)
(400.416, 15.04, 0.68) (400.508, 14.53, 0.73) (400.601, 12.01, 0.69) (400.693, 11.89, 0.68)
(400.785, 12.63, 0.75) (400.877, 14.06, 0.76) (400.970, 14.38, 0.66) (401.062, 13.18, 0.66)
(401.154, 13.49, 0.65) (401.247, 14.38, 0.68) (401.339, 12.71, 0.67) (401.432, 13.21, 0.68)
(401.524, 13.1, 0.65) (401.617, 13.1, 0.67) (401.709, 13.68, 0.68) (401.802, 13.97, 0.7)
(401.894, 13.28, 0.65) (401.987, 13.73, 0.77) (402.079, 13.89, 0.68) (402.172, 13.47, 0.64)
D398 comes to 0.41 nm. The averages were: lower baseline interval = 9.99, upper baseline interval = 12.9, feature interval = 10.4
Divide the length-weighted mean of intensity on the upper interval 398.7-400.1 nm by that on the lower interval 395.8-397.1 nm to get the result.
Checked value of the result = 1.54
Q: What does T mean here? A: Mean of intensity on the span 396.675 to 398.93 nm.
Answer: 9.7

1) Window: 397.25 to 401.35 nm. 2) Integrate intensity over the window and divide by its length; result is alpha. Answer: 12.5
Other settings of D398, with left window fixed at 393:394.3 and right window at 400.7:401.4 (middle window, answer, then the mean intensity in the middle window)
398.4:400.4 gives -0.21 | 12.9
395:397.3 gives -0.35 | 9.32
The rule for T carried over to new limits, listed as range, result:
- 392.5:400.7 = 10.2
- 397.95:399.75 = 13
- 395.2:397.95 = 9.38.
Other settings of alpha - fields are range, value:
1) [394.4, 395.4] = 11.2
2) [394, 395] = 10.8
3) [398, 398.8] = 12.9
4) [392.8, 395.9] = 8.9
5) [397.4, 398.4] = 11.8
